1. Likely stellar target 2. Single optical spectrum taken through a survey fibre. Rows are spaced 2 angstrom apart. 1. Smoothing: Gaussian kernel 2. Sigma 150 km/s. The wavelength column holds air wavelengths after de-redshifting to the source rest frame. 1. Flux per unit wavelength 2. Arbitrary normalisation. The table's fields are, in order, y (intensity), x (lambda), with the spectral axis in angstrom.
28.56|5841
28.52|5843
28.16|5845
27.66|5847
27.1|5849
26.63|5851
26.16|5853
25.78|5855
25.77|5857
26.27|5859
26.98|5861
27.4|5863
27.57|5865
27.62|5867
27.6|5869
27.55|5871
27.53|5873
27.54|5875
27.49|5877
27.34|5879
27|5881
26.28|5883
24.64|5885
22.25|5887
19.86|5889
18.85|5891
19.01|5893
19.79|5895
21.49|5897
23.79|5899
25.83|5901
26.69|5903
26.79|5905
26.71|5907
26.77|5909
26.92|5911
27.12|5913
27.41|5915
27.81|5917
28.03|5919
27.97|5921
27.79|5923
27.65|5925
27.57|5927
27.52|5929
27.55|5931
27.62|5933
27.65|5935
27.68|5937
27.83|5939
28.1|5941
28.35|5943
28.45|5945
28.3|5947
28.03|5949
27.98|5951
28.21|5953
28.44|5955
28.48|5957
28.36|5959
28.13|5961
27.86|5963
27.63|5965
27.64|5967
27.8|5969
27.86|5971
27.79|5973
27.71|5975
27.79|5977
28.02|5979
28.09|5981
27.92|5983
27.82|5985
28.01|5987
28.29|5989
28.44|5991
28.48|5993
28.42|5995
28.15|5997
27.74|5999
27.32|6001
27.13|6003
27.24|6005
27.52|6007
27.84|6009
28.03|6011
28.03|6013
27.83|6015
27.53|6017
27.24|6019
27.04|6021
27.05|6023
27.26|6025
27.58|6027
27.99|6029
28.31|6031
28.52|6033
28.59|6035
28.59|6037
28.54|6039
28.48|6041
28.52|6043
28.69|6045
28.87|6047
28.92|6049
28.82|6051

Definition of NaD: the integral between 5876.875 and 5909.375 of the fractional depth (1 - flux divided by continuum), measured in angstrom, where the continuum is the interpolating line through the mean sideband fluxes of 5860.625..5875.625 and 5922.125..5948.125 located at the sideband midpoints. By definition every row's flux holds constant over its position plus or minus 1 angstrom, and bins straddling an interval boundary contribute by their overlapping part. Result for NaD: 4.3 angstrom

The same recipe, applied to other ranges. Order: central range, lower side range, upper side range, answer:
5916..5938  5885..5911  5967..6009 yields -2.6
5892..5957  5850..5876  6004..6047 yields 1.3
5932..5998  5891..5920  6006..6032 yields -4.1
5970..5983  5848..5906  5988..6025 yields -0.3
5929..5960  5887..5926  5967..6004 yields -1.9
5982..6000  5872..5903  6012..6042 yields -0.8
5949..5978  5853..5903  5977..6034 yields -1.1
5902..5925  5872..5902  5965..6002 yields -2.1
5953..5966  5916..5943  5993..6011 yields -0.2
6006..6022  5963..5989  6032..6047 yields 0.4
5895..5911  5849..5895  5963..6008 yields 0.6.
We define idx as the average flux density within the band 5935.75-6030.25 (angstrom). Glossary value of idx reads 27.9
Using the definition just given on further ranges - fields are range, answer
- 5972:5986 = 27.9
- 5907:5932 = 27.5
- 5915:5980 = 27.9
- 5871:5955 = 26.3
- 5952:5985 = 28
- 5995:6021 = 27.6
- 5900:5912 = 26.6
